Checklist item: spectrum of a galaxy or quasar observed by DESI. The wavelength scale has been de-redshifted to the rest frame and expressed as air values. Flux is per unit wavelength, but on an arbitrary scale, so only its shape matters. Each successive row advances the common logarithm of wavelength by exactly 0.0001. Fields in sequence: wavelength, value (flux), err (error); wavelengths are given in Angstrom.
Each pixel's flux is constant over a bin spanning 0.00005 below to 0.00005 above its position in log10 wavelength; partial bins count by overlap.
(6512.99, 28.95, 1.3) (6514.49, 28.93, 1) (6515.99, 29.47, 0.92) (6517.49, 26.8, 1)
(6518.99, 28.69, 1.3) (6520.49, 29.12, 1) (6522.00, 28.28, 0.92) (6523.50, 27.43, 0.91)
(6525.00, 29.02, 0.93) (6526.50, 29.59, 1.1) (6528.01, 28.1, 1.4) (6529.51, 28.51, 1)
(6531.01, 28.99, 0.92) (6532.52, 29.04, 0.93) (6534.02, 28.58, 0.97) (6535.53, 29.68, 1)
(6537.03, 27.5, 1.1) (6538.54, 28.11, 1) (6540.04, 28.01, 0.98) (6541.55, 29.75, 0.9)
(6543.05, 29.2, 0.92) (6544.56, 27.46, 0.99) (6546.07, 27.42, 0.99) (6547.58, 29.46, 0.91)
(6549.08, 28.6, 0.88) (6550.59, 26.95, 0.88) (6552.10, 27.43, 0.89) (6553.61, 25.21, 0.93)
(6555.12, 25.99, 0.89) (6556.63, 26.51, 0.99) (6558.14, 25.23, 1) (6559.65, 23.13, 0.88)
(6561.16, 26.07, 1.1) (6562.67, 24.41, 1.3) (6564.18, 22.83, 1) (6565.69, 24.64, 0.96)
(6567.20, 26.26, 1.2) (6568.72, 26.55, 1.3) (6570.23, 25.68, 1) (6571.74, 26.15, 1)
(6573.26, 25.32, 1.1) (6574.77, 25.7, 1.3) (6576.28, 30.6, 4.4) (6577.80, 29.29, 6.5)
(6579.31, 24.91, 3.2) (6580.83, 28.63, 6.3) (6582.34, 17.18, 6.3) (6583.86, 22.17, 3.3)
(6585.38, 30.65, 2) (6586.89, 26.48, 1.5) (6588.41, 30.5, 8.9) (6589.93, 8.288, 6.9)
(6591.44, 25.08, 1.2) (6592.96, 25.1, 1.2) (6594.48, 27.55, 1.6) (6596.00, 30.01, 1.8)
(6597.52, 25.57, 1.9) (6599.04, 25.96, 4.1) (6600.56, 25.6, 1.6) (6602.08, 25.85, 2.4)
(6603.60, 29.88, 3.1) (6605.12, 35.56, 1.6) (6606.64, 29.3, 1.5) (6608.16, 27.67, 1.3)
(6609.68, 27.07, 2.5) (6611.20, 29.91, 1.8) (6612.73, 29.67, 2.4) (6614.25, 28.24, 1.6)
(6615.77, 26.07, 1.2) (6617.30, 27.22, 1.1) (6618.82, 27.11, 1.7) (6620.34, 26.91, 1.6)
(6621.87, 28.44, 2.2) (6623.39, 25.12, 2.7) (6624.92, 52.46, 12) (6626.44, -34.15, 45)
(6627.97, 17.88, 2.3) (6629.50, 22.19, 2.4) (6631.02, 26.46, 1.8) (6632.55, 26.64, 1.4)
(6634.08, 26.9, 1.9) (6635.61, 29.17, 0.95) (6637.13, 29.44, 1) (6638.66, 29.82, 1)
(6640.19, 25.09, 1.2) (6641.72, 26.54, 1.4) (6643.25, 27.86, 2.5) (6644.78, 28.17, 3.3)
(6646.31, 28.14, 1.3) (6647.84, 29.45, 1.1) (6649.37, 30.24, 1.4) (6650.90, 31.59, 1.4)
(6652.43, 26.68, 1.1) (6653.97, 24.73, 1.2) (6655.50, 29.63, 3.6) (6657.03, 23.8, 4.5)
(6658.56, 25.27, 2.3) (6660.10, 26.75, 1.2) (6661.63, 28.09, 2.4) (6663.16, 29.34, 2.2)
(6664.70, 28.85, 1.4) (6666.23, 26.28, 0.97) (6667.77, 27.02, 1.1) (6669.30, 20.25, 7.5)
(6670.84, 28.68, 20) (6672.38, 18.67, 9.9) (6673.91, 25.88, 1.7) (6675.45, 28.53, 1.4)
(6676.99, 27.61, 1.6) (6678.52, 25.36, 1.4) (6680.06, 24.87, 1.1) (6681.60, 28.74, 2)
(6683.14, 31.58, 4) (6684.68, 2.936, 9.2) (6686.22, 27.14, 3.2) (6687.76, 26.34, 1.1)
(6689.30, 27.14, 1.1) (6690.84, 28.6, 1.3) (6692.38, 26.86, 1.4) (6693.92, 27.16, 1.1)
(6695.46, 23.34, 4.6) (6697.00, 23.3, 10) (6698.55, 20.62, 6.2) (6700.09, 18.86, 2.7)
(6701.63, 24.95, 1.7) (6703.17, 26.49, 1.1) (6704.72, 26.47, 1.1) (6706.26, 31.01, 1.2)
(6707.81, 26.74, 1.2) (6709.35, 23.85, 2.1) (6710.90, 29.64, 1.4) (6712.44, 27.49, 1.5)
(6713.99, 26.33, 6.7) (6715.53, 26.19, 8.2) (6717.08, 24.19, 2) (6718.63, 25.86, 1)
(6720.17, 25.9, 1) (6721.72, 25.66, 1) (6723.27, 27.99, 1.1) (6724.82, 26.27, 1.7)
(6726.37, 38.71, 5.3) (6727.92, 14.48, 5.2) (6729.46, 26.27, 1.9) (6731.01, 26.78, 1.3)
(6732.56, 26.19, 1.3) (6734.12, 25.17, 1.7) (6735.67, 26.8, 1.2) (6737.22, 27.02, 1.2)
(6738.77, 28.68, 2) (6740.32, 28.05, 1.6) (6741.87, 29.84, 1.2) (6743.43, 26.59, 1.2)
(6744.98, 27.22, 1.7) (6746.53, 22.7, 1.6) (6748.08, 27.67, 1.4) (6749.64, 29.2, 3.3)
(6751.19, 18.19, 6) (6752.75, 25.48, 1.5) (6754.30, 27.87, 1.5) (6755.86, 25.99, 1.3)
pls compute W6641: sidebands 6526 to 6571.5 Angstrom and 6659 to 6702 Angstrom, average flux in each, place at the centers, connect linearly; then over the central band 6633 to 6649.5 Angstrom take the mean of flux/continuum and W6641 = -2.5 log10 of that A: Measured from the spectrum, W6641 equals -0.10 mag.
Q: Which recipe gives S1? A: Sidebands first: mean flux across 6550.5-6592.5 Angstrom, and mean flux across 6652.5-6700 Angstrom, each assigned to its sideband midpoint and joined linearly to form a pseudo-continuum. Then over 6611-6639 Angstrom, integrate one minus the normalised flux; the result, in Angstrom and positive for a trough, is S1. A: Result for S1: 0.5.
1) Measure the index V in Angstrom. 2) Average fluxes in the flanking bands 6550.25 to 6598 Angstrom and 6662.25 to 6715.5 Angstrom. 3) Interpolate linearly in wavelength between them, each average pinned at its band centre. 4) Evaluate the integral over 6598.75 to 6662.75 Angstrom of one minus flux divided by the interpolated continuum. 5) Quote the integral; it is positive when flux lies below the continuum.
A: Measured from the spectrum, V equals -2.6 Angstrom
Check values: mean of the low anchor 25.5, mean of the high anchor 25.5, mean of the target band 26.6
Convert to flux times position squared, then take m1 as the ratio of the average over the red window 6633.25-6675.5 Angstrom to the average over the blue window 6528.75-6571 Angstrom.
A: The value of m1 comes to 1.0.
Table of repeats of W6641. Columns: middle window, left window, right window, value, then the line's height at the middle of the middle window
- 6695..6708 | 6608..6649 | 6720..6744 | 0.09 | 26.6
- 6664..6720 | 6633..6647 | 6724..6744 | 0.08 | 27.4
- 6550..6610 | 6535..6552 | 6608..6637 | 0.02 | 26.7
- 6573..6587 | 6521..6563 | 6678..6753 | 0.05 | 27.3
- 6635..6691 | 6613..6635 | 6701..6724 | -0.07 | 24.9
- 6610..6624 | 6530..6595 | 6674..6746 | -0.06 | 26.2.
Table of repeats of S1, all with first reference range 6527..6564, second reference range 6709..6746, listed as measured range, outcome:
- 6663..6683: 0.5 Angstrom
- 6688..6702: 1.2 Angstrom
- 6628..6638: 0.3 Angstrom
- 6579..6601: 1.9 Angstrom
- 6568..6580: 0.2 Angstrom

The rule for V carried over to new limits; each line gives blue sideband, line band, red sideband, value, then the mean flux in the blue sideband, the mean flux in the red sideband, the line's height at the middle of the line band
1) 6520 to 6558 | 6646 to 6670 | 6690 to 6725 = -0.70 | 28.1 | 25.8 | 26.5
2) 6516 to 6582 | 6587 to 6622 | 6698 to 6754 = -0.15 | 27.3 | 26.1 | 26.9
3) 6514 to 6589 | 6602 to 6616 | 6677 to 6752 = -1.30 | 27.2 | 25.8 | 26.7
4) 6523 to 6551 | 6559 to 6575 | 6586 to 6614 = 1.52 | 28.5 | 27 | 27.8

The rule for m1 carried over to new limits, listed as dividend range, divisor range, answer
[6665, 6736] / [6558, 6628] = 1.03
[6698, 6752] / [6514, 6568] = 1.01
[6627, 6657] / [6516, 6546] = 0.97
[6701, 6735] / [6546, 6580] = 1.06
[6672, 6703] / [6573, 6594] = 1.01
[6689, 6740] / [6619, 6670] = 1.03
